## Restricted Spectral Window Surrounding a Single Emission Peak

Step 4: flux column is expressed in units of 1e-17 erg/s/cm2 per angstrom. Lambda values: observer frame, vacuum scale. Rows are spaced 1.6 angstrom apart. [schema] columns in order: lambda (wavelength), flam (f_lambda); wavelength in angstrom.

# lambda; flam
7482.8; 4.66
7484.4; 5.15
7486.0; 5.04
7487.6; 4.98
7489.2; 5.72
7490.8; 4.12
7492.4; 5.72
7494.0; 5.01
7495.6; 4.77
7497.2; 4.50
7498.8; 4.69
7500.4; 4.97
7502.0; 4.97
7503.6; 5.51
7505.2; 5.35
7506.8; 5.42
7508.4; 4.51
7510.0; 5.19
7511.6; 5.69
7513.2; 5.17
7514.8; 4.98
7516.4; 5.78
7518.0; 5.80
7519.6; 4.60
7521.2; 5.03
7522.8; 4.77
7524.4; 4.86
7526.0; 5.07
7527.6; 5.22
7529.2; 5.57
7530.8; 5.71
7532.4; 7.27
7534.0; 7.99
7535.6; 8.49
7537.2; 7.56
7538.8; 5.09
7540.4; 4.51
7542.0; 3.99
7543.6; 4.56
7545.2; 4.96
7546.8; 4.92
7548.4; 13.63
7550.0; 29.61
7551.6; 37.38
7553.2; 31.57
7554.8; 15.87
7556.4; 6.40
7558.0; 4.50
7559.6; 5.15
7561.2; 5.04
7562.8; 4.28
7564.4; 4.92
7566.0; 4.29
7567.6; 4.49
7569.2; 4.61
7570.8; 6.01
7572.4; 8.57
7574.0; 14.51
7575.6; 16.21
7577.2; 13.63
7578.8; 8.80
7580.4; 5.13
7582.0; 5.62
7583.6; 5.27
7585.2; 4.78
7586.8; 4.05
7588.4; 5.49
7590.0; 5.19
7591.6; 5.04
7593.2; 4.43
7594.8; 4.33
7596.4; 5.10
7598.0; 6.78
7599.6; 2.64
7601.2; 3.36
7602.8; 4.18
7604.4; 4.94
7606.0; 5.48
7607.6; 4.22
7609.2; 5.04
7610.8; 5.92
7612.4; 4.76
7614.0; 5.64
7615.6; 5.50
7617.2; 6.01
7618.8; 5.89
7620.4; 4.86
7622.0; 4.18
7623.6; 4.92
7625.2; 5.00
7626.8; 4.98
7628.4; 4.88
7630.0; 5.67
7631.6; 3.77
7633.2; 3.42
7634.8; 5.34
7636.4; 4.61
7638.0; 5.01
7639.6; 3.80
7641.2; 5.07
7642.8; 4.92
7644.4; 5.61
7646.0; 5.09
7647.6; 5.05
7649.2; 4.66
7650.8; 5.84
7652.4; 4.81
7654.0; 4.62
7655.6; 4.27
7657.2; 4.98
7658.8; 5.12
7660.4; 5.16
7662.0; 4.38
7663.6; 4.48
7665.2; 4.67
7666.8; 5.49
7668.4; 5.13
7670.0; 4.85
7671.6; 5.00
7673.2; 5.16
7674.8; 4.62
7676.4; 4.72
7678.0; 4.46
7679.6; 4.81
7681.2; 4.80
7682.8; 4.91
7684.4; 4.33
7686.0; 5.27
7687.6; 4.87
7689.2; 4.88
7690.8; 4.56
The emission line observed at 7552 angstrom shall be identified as H-alpha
